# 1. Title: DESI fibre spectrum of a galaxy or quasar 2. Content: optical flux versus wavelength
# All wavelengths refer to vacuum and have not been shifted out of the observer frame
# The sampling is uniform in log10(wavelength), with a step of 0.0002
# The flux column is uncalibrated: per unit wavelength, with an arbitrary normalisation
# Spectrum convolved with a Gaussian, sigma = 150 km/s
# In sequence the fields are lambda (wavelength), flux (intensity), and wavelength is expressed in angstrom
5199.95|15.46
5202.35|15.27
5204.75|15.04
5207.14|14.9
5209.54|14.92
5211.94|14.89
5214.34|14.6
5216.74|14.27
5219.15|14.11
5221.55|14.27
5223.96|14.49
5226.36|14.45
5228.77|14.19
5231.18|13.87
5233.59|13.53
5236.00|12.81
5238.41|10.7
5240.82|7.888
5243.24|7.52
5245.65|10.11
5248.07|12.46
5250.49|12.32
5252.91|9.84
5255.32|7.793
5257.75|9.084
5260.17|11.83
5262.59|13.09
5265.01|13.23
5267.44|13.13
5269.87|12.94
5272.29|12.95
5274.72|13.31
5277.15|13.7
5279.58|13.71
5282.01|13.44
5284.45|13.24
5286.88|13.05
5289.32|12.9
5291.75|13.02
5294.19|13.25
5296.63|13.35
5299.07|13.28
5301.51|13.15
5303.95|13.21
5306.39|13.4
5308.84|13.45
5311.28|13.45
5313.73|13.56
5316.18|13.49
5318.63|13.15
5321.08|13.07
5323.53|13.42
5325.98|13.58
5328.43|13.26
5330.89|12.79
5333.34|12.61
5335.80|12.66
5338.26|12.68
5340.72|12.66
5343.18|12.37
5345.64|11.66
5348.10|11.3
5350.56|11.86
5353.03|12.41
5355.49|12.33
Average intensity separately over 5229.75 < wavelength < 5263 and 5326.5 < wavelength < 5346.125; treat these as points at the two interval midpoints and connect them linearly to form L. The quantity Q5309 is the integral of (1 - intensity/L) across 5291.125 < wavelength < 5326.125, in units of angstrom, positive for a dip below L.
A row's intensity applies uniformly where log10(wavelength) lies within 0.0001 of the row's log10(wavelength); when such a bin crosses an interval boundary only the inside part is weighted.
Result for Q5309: -3.5 angstrom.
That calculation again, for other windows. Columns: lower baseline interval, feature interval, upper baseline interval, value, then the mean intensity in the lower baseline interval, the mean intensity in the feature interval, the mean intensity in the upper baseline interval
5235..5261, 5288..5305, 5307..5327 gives -1.00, 10.2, 13.2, 13.4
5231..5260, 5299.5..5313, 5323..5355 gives -1.69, 10.6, 13.3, 12.5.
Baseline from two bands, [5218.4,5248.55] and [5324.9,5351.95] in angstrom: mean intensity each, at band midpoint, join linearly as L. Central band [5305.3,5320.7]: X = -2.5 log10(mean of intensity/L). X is -0.08 mag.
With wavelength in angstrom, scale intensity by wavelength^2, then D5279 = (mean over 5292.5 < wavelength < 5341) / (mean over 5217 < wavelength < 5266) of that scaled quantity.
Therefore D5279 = 1.1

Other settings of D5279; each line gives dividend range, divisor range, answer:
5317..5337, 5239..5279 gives 1.18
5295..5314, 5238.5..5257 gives 1.40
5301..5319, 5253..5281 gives 1.12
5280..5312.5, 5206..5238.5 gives 0.97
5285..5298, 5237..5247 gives 1.46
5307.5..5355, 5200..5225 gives 0.91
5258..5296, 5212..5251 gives 1.05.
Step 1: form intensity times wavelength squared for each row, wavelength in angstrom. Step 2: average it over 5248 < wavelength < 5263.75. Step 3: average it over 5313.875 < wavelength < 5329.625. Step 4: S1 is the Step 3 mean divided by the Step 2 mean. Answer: 1.3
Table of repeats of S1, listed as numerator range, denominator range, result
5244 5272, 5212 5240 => 0.84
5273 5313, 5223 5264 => 1.18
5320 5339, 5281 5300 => 1.00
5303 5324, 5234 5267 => 1.27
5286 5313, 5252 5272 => 1.17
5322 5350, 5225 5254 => 1.12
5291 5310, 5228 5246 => 1.20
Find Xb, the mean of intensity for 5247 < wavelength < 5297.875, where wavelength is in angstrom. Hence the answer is 12.5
